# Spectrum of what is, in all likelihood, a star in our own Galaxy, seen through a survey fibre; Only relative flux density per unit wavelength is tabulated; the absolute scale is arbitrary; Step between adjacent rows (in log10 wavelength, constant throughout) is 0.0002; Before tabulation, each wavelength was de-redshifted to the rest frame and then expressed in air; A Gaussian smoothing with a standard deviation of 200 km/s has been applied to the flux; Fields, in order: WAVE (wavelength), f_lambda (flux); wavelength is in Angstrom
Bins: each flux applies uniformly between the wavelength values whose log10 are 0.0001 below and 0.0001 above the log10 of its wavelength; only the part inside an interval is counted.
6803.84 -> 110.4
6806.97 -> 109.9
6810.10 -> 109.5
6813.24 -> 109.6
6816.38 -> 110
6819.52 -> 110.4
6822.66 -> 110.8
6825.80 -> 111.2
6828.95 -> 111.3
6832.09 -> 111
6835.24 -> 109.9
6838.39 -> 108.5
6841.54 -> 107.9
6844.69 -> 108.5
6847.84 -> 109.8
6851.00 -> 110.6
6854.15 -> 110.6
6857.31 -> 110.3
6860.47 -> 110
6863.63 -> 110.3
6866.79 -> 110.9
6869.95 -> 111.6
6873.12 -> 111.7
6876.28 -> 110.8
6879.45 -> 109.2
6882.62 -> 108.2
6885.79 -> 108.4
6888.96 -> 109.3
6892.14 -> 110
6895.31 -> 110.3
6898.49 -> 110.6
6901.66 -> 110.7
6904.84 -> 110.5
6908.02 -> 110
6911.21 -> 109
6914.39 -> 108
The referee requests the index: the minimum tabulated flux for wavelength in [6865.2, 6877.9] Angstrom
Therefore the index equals 110.8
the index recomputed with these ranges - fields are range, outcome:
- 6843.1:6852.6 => 108.5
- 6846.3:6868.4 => 109.8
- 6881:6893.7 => 108.2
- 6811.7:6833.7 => 109.6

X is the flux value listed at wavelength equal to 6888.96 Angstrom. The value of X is 109.3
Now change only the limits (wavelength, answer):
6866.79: 110.9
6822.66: 110.8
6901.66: 110.7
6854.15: 110.6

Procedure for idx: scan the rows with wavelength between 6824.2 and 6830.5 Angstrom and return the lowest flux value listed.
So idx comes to 111.2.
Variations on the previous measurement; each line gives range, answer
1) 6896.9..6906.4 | 110.5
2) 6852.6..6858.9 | 110.3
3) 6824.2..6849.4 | 107.9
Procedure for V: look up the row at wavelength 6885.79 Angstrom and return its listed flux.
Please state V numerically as 108.4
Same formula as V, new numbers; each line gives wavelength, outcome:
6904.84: 110.5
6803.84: 110.4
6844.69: 108.5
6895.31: 110.3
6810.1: 109.5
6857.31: 110.3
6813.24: 109.6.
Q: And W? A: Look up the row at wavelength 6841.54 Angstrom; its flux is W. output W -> 107.9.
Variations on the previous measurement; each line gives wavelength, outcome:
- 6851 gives 110.6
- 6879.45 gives 109.2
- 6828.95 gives 111.3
